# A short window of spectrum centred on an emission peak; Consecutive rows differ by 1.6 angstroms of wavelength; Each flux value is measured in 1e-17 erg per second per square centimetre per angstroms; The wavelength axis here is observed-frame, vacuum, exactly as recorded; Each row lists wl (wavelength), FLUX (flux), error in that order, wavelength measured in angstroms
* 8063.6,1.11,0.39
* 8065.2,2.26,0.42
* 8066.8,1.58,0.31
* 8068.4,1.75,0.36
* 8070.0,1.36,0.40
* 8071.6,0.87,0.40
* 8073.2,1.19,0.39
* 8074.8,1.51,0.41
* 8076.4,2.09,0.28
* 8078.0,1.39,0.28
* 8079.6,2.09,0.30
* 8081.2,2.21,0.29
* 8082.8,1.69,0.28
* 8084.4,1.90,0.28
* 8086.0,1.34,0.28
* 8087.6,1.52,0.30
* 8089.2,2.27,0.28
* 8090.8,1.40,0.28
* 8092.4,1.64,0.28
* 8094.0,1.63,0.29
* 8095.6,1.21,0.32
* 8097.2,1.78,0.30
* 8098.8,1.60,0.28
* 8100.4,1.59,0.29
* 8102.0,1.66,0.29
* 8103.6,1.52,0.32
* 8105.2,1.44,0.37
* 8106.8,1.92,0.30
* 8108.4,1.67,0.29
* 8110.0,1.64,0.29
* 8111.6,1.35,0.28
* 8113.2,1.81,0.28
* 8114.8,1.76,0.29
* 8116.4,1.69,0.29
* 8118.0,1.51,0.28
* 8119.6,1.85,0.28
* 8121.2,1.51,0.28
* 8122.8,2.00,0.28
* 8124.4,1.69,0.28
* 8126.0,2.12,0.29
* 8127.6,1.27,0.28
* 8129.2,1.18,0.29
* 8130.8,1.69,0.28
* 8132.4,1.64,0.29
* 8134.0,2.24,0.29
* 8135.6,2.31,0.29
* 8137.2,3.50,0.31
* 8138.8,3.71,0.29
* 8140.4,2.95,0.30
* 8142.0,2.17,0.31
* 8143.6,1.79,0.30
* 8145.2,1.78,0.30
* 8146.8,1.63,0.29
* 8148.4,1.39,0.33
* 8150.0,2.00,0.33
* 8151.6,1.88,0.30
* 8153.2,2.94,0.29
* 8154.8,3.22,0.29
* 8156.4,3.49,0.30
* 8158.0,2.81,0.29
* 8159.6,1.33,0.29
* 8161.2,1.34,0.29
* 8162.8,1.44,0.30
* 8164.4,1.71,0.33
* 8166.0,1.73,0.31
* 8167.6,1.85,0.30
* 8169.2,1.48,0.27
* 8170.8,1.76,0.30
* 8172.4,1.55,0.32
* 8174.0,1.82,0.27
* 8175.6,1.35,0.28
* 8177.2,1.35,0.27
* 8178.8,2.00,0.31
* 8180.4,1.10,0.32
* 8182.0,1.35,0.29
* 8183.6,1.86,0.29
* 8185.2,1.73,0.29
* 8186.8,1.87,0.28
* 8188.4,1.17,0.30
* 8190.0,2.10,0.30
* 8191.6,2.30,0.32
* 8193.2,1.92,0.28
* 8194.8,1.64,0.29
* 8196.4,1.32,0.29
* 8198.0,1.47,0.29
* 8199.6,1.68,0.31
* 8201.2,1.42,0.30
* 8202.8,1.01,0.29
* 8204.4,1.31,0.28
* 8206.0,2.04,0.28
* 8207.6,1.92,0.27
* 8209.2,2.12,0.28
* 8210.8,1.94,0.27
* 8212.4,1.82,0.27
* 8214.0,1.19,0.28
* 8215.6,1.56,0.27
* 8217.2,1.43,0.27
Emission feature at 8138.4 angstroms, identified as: [S II] 6716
